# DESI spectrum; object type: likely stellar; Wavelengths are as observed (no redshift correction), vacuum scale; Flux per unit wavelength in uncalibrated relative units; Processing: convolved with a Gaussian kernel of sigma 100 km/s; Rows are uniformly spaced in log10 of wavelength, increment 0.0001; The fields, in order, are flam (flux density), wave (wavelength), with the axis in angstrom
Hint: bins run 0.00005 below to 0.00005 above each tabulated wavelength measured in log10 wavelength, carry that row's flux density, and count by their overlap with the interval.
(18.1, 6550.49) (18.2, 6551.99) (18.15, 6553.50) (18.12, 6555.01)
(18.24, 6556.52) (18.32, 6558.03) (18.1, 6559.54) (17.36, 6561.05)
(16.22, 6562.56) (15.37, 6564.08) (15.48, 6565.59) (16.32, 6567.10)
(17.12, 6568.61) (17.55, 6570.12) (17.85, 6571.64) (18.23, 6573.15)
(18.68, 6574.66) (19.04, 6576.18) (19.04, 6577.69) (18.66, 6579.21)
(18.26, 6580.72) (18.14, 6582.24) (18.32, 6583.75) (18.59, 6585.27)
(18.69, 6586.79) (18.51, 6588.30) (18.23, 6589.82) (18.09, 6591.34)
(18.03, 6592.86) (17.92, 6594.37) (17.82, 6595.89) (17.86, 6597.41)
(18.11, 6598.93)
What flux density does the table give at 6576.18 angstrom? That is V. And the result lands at 19.04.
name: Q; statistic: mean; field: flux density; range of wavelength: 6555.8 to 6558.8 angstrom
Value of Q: 18.3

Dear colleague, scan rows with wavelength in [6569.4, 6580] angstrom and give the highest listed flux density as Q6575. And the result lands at 19.04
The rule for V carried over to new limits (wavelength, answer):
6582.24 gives 18.14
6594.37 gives 17.92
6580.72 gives 18.26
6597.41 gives 17.86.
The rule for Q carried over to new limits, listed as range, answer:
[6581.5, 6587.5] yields 18.4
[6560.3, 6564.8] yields 16.3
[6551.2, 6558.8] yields 18.2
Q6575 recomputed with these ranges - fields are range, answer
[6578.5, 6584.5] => 18.66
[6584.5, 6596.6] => 18.69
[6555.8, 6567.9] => 18.32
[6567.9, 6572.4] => 17.85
